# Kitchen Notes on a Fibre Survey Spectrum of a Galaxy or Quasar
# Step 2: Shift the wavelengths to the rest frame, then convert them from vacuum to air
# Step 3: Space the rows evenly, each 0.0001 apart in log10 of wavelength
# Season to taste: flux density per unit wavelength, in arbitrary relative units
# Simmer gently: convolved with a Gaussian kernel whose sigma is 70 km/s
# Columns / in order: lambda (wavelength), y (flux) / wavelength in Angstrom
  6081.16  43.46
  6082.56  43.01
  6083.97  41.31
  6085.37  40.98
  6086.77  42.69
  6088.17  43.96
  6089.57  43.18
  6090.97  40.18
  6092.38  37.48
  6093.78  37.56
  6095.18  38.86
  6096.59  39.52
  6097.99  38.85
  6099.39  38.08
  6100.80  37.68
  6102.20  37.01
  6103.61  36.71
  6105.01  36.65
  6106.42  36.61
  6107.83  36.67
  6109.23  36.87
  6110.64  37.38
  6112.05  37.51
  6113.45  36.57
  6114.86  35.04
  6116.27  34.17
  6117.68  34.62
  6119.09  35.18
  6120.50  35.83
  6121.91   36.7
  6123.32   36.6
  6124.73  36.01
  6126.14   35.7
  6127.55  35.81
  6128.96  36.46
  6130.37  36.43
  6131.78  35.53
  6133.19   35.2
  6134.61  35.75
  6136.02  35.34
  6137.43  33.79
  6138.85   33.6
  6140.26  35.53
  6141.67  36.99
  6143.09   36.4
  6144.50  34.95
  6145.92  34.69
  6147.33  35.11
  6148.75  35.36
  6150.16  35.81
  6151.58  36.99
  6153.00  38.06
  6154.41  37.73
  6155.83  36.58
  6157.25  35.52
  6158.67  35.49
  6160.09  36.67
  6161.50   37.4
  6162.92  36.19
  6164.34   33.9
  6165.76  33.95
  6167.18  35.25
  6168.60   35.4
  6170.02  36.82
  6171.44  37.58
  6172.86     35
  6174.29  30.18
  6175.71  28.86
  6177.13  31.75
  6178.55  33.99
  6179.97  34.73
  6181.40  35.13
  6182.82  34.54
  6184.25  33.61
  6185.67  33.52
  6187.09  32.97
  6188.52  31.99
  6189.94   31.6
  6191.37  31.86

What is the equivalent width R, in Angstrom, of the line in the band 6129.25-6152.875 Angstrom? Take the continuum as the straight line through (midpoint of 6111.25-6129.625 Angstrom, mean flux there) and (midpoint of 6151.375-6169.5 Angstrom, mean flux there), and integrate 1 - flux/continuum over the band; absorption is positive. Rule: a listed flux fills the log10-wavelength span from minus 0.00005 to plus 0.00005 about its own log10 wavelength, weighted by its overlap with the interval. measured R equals 0.28 Angstrom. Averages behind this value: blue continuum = 35.9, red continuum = 36.1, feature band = 35.5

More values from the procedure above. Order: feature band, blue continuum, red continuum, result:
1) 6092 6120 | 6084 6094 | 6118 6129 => 1.2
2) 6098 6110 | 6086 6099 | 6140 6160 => 0.7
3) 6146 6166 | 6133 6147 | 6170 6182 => -0.9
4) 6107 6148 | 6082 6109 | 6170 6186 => 1.5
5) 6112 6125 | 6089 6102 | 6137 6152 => 0.5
